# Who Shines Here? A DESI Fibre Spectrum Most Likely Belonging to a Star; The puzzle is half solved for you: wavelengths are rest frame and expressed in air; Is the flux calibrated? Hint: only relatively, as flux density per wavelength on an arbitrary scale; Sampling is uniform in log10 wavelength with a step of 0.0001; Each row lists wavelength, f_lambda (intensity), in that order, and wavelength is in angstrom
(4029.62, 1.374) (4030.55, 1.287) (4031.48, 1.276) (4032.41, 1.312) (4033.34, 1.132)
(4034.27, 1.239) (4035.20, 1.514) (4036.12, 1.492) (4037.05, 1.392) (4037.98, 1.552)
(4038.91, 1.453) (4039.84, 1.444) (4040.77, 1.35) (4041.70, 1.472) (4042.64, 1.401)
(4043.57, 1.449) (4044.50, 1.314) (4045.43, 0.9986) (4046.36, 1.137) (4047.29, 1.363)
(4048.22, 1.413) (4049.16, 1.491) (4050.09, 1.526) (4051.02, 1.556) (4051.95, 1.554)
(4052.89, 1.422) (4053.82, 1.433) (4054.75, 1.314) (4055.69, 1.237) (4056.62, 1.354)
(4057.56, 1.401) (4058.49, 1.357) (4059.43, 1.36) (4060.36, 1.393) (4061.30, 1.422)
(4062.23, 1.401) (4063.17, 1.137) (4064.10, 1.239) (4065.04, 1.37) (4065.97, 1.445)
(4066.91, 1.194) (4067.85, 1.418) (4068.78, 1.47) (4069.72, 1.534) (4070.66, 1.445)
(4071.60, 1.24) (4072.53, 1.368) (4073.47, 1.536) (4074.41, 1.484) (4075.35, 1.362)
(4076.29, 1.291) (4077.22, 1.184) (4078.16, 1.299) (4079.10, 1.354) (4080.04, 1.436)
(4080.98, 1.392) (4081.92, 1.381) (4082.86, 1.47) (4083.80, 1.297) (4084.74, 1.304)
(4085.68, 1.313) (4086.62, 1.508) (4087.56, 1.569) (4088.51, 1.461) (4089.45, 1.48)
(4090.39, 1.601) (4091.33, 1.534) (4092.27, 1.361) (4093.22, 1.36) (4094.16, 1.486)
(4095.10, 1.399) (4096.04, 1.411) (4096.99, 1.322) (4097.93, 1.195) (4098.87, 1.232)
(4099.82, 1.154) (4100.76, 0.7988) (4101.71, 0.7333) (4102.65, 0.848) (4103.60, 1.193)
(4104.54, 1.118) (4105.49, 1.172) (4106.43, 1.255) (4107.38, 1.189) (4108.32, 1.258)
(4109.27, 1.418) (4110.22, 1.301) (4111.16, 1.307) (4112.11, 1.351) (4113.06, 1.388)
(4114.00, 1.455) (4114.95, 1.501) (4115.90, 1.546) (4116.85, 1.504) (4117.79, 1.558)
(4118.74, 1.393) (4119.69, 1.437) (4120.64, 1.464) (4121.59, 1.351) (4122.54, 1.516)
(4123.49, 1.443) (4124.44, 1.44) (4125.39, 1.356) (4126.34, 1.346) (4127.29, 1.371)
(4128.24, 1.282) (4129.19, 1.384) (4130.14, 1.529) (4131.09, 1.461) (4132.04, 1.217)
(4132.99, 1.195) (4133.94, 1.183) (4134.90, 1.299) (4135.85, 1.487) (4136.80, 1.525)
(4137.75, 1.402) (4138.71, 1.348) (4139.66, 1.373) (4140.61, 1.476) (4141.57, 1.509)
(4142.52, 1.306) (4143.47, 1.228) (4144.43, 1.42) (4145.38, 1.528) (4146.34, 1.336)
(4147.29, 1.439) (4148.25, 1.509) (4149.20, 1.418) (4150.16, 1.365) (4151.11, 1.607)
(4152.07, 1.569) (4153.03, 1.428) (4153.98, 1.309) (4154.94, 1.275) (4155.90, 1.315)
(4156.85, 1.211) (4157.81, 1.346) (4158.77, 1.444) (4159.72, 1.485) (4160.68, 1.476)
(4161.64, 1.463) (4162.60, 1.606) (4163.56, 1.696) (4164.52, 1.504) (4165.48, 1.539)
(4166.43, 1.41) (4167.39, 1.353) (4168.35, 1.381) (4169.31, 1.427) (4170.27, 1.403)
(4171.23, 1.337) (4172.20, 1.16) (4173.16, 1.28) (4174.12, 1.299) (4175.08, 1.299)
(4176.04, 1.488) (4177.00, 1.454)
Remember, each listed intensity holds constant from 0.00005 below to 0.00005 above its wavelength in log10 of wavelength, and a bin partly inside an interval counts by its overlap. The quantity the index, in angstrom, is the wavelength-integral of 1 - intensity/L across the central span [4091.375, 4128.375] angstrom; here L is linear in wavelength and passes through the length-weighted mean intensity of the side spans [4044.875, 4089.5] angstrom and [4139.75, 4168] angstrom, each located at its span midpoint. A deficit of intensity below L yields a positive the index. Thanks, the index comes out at 2.3 angstrom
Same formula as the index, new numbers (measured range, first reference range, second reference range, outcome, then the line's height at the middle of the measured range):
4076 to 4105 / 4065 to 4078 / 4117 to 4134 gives 1.65 angstrom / 1.38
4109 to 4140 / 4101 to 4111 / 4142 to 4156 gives -3.54 angstrom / 1.26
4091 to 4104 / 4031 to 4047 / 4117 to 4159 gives 1.55 angstrom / 1.38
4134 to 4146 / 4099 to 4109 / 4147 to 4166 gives -0.58 angstrom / 1.34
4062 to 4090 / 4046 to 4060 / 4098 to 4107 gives -3.21 angstrom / 1.24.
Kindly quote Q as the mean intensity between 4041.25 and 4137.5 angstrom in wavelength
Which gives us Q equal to 1.36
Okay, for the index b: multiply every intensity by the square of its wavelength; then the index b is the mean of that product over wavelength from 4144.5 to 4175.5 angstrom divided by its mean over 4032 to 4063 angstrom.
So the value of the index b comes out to 1.08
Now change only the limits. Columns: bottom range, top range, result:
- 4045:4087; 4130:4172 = 1.07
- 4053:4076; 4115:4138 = 1.06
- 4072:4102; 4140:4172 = 1.09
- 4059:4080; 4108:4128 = 1.06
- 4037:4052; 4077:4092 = 1.03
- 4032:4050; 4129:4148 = 1.06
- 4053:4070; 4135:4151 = 1.09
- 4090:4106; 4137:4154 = 1.19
